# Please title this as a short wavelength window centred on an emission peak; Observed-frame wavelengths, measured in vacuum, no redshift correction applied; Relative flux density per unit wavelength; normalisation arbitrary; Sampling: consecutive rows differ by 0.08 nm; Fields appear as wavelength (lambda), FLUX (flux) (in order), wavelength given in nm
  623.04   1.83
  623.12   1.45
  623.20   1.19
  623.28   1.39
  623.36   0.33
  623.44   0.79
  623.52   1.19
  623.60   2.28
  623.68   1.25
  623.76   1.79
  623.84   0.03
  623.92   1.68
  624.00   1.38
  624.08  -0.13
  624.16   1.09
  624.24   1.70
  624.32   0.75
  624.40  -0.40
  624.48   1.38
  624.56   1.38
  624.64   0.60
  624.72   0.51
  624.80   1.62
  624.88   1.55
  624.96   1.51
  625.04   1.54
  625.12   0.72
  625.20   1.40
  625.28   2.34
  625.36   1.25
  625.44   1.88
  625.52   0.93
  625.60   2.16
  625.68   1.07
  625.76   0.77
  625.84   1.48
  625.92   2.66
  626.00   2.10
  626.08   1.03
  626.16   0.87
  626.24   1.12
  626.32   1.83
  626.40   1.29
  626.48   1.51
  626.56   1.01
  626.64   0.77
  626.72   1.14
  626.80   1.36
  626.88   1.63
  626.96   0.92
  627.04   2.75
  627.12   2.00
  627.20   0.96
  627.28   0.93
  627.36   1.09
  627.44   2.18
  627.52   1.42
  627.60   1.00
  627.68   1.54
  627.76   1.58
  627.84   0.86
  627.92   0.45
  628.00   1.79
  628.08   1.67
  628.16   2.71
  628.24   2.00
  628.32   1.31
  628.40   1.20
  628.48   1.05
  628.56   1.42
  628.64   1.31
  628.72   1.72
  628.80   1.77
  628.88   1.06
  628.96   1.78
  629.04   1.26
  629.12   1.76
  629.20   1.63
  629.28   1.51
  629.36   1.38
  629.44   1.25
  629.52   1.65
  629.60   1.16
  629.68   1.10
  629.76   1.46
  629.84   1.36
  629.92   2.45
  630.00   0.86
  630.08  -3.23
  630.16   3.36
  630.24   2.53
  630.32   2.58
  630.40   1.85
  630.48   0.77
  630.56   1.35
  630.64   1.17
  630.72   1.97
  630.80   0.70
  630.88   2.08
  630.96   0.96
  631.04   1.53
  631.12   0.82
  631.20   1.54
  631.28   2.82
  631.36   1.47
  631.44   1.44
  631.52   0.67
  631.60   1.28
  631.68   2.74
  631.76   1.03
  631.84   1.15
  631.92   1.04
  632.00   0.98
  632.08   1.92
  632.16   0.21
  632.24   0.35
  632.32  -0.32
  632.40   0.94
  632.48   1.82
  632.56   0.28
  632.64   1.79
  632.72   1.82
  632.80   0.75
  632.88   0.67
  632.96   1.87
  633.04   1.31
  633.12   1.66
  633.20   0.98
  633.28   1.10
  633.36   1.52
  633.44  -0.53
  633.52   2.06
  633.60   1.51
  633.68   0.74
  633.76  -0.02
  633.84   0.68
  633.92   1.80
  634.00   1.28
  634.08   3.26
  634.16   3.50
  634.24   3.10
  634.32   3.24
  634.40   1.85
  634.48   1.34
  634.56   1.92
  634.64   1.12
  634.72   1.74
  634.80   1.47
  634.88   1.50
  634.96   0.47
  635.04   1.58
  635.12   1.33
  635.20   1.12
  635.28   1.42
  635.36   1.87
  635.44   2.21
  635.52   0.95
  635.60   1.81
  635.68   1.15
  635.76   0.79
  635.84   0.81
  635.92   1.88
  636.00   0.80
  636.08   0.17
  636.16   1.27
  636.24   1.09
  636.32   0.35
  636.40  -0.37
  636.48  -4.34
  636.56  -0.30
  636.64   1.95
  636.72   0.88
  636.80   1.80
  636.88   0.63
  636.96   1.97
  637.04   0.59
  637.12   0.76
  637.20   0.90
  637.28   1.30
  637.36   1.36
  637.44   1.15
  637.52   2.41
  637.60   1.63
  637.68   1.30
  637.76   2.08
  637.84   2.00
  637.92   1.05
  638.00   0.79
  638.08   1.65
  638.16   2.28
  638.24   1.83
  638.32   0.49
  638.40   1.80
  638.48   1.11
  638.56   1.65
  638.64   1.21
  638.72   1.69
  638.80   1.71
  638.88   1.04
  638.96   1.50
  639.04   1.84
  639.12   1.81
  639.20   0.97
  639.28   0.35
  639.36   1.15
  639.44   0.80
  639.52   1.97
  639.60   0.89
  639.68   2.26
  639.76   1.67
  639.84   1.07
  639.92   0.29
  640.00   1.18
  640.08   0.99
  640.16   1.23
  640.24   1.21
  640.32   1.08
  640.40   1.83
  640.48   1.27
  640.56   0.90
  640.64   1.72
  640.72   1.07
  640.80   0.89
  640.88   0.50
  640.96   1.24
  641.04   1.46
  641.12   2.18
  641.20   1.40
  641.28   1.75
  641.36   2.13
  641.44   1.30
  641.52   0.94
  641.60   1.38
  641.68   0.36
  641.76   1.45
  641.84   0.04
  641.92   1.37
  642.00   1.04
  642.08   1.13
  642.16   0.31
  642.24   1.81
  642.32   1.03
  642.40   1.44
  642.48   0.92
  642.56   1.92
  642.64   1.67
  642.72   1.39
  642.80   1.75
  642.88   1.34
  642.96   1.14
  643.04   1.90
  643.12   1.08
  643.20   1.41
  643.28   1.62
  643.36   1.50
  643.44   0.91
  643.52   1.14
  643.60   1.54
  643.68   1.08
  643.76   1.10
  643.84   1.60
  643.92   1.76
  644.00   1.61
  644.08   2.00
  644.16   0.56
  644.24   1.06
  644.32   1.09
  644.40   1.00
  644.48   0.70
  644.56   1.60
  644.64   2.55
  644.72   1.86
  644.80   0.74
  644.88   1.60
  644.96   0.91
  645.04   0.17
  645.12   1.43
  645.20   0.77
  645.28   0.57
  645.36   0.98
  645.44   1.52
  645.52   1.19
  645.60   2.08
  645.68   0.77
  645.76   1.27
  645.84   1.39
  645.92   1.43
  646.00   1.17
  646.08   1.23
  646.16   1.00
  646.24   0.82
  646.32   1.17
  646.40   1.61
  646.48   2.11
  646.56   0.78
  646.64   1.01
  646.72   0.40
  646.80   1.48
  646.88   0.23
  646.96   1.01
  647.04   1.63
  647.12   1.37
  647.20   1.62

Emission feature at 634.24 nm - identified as [O III] 5007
